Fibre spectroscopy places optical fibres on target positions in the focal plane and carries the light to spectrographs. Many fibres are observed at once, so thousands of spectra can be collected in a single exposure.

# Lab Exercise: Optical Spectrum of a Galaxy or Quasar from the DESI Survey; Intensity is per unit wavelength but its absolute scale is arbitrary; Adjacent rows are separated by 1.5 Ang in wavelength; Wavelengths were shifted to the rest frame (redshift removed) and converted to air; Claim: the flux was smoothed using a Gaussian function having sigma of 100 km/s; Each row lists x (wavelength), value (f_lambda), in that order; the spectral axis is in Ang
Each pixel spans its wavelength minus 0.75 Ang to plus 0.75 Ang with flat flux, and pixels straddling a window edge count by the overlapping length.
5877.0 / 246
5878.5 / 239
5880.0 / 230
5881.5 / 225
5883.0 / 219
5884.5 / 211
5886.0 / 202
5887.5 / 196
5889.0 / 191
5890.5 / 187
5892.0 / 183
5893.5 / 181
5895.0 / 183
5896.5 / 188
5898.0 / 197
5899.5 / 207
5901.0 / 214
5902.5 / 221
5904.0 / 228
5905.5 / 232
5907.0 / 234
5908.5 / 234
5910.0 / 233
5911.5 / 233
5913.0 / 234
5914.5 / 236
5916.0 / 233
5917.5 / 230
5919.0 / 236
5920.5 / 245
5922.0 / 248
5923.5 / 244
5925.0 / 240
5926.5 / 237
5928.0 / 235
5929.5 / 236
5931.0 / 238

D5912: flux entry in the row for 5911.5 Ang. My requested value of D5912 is 233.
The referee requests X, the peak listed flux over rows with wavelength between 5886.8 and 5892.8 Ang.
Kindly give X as 196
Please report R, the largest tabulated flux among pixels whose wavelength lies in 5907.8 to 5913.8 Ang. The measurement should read 234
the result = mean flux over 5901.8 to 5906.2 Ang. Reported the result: 227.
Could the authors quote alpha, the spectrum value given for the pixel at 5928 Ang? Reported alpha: 235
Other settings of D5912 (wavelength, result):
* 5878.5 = 239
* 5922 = 248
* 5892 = 183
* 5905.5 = 232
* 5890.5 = 187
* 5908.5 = 234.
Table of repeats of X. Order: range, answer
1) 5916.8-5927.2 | 248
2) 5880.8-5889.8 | 225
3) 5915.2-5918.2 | 233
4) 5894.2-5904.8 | 228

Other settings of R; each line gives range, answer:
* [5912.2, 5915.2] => 236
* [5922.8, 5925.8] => 244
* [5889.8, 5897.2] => 188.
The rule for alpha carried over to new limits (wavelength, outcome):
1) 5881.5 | 225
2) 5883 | 219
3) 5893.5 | 181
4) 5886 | 202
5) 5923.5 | 244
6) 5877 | 246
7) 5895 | 183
